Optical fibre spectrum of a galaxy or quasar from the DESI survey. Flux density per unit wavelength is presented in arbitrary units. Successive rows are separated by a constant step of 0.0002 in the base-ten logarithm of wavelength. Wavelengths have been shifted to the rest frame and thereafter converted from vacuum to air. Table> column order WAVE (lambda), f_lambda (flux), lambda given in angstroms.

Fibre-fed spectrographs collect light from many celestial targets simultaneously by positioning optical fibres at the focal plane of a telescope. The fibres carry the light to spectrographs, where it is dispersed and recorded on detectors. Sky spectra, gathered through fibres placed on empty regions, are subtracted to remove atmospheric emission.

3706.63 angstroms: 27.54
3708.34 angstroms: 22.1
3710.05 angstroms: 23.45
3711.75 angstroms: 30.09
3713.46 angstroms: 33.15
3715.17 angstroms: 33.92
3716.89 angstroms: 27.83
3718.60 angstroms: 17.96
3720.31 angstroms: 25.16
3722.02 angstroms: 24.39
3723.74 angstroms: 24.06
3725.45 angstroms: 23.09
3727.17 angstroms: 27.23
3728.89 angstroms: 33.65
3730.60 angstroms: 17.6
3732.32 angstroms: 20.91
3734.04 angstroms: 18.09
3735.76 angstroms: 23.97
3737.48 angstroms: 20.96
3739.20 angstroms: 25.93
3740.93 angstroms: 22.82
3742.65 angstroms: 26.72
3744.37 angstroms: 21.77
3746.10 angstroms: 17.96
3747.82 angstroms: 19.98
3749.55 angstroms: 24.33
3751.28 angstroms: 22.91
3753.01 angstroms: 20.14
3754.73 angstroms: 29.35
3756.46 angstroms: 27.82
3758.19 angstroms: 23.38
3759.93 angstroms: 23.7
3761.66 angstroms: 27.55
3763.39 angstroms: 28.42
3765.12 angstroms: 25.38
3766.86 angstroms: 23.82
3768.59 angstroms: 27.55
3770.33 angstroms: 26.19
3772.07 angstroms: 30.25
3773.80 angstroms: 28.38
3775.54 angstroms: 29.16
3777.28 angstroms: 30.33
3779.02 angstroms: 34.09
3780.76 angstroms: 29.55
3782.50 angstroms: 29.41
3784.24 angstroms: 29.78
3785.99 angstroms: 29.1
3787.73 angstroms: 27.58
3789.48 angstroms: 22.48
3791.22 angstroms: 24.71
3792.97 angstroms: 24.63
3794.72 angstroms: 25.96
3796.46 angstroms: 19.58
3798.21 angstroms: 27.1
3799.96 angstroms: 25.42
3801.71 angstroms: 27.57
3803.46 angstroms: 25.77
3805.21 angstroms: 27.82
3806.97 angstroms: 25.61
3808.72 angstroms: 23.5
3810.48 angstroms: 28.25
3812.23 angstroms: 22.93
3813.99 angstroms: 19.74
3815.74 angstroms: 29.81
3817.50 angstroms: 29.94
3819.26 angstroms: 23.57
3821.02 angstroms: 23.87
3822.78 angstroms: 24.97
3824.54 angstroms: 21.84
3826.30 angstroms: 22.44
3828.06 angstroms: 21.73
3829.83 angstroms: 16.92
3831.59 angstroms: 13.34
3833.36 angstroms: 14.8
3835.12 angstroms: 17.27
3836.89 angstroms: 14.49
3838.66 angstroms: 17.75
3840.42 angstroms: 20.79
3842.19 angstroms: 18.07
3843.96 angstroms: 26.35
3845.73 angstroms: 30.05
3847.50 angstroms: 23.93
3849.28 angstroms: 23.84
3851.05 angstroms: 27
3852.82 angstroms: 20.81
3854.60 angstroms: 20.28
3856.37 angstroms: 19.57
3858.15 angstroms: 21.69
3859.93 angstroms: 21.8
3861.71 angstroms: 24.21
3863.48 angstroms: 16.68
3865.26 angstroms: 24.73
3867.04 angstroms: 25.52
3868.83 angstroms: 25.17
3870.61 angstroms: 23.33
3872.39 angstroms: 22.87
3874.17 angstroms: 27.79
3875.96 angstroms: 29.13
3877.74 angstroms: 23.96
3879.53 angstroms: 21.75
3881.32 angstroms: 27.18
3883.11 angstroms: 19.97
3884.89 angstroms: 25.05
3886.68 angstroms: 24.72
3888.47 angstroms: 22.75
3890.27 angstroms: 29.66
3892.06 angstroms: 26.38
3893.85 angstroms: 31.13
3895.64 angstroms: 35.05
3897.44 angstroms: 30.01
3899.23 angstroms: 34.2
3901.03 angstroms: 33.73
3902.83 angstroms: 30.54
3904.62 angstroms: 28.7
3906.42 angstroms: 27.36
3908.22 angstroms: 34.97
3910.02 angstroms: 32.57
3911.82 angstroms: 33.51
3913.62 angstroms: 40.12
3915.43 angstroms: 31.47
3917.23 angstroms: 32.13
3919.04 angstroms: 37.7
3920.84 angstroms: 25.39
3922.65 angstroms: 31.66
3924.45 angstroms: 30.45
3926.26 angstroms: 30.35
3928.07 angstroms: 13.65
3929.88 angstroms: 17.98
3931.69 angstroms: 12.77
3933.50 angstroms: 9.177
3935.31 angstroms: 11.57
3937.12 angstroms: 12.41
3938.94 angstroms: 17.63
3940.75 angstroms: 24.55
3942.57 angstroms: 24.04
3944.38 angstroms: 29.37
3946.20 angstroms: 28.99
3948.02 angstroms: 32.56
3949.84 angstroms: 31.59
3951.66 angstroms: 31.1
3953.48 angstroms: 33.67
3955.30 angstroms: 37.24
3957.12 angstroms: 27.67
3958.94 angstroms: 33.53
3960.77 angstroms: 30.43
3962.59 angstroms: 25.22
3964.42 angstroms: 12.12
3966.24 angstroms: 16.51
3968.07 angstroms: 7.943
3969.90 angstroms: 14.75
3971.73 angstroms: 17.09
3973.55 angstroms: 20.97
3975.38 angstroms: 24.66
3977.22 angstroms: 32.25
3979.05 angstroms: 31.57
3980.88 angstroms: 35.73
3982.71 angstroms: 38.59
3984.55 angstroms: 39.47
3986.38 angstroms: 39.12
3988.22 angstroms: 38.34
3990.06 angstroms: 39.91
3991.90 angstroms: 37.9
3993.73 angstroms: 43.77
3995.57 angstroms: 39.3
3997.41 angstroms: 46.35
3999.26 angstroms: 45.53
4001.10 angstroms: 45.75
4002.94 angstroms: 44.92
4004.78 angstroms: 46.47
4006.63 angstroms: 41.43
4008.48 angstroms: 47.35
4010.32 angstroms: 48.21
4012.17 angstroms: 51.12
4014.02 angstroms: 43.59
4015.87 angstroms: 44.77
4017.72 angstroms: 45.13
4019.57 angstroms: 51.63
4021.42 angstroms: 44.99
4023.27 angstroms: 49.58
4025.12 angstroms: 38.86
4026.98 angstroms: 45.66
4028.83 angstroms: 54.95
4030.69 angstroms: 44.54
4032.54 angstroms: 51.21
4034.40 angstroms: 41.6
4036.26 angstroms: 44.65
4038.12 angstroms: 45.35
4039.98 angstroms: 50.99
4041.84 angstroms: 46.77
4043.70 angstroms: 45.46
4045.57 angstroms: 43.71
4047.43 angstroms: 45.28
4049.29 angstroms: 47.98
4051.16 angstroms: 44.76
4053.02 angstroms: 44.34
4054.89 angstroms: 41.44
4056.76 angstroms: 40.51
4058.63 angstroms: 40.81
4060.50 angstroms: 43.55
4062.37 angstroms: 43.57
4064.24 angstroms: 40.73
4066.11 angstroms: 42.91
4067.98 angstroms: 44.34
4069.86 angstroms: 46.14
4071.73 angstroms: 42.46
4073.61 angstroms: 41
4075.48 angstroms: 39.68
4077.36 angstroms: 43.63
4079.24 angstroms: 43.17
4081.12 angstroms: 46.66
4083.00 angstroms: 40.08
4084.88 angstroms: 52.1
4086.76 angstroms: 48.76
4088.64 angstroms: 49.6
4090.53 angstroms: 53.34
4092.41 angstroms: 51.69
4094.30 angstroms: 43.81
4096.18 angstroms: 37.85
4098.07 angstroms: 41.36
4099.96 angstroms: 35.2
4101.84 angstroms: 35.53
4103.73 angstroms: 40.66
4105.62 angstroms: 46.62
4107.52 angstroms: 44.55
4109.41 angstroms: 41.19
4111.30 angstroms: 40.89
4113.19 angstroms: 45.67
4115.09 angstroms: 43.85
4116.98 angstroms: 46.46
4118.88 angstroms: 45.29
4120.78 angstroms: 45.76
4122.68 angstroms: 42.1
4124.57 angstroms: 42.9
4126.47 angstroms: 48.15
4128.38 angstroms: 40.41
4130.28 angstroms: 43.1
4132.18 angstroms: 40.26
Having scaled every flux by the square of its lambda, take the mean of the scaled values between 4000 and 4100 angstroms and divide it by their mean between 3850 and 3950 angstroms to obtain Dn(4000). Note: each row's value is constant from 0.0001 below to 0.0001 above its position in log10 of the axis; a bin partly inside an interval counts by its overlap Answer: 1.88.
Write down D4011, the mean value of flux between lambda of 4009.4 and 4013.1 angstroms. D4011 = 49.6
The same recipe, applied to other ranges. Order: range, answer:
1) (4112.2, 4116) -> 44.7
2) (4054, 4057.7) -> 40.9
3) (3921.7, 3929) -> 26.5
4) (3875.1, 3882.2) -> 25.5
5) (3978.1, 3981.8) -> 33.7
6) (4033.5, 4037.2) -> 43.1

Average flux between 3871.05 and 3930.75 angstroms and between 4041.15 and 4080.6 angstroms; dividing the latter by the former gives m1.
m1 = 1.52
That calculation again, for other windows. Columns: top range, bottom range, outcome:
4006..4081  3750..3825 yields 1.71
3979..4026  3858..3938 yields 1.66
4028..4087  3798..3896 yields 1.89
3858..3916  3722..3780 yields 1.10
